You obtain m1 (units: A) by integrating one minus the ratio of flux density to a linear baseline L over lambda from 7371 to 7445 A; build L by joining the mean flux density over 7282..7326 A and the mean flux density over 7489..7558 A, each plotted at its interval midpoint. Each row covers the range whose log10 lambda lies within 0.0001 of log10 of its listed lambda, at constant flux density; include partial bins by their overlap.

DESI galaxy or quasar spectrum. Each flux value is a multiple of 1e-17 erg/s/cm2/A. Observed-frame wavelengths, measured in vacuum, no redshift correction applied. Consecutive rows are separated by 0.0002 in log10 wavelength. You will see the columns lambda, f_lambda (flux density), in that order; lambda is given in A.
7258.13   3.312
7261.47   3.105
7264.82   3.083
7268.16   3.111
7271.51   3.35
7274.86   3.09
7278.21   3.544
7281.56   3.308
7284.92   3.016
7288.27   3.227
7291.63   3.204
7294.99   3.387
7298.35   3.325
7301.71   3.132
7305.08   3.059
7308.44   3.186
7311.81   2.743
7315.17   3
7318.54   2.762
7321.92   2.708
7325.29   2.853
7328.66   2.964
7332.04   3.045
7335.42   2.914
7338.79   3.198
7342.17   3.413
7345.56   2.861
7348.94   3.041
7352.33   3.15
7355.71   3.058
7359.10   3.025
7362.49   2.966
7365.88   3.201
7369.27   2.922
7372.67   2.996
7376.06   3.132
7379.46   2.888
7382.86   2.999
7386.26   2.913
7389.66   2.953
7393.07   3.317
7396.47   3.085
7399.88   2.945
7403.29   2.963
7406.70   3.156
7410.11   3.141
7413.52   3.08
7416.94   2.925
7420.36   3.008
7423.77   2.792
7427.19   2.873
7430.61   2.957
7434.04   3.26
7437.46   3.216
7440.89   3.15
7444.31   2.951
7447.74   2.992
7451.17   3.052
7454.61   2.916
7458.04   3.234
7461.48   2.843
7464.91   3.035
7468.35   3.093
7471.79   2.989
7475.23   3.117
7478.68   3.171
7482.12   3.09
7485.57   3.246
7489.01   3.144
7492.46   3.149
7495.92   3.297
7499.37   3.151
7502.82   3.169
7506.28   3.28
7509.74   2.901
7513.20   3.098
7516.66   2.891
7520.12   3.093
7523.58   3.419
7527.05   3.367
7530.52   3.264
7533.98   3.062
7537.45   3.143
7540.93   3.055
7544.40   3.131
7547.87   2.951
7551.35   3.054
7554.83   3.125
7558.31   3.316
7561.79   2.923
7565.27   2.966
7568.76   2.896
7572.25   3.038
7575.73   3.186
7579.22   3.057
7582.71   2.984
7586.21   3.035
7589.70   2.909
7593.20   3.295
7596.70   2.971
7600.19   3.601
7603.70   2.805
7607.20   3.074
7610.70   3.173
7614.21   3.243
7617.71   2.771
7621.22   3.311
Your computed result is 1.5 A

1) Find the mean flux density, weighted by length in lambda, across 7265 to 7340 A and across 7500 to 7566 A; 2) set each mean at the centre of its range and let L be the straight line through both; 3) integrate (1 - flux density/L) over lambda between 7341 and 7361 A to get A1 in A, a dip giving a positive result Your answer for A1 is 0.1 A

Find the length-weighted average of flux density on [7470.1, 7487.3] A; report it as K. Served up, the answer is 3.12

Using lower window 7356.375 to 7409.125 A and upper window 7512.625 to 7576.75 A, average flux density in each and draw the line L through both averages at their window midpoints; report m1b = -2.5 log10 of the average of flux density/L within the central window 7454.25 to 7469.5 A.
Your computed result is 0.01 mag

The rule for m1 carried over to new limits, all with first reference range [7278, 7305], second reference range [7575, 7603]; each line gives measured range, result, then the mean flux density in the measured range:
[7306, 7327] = 2.3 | 2.88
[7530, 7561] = 0.2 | 3.11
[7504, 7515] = 0.2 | 3.09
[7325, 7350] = 1.4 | 3.05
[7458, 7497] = 0.6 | 3.11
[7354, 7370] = 0.8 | 3.04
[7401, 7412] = 0.4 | 3.08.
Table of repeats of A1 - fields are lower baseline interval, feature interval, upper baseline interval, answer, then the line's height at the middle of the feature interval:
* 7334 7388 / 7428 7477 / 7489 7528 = 0.96 A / 3.12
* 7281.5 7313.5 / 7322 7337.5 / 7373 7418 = 0.94 A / 3.11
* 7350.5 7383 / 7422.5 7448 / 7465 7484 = 0.32 A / 3.07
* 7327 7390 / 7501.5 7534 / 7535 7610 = -1.01 A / 3.06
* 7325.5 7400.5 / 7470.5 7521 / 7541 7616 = -0.88 A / 3.07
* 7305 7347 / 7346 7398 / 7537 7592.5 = -0.85 A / 2.99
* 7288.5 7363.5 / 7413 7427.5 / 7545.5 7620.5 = 0.60 A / 3.06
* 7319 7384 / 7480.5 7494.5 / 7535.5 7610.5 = -0.51 A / 3.05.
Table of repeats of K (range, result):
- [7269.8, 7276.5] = 3.22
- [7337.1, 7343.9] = 3.3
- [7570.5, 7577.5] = 3.11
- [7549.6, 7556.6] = 3.09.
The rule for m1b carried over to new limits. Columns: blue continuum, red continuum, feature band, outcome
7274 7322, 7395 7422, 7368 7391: 0.03 mag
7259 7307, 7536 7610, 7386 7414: 0.03 mag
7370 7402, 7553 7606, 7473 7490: -0.04 mag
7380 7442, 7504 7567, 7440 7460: 0.01 mag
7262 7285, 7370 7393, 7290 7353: 0.03 mag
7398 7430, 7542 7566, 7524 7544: -0.05 mag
